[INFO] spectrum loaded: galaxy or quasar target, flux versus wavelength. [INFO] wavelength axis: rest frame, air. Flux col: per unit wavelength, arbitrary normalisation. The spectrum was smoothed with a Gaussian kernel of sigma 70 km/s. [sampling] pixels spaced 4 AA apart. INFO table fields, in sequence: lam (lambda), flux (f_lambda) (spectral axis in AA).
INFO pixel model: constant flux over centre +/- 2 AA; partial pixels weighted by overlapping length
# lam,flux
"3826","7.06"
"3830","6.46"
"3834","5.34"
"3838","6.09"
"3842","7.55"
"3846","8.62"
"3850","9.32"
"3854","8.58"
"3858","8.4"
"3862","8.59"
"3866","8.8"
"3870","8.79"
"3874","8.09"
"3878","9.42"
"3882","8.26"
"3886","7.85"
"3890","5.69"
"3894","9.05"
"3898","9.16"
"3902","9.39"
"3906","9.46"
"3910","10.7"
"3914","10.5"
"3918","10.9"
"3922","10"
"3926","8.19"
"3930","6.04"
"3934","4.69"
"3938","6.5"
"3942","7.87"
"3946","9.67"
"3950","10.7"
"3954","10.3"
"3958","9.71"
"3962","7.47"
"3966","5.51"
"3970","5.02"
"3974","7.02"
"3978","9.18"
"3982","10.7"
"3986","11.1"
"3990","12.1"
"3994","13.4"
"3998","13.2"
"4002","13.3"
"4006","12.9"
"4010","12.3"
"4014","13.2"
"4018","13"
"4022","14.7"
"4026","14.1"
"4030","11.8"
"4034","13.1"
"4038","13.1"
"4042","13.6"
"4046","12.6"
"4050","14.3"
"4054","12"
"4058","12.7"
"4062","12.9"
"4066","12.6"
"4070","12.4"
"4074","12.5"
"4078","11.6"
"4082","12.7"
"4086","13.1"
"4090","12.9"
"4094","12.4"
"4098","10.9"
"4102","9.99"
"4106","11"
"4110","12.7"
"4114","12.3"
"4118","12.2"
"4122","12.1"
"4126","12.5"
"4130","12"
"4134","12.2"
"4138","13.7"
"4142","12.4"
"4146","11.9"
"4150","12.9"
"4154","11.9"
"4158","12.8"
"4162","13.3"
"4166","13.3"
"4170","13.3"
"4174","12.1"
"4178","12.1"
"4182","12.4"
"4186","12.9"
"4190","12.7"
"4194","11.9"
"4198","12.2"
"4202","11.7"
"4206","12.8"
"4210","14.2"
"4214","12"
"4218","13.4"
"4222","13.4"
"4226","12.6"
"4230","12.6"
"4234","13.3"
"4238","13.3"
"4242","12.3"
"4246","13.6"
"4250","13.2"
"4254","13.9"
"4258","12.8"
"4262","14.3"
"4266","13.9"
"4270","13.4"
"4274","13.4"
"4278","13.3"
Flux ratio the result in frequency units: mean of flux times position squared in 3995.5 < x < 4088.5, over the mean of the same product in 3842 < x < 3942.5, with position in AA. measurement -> 1.64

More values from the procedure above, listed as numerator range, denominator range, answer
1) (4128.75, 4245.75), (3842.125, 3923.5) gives 1.65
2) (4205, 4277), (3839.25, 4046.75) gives 1.55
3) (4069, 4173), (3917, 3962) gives 1.59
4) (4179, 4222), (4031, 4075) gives 1.06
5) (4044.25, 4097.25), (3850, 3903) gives 1.64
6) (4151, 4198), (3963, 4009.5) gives 1.34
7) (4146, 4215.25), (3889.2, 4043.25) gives 1.36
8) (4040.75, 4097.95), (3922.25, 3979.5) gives 1.73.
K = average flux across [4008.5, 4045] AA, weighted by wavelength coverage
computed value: 13.2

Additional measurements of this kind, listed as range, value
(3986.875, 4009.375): 12.8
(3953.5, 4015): 10.4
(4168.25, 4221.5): 12.6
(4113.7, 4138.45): 12.4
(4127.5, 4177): 12.6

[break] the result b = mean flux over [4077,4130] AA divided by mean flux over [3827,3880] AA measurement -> 1.51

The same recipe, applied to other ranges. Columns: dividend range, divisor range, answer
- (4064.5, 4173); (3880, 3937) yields 1.45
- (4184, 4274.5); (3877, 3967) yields 1.52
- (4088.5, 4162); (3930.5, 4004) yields 1.32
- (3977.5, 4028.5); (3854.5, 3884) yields 1.47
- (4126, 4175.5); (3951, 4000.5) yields 1.31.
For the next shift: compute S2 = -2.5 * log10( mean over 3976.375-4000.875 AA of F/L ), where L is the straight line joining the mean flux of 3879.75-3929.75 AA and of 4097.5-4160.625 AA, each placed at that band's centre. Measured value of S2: -0.152 mag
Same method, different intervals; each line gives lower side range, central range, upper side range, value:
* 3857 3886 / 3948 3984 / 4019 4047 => 0.32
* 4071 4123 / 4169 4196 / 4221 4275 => 0.02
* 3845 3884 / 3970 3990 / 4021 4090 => 0.21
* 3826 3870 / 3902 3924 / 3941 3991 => -0.21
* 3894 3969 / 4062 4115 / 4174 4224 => -0.11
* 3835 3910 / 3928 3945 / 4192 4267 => 0.39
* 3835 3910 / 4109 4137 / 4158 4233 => -0.05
